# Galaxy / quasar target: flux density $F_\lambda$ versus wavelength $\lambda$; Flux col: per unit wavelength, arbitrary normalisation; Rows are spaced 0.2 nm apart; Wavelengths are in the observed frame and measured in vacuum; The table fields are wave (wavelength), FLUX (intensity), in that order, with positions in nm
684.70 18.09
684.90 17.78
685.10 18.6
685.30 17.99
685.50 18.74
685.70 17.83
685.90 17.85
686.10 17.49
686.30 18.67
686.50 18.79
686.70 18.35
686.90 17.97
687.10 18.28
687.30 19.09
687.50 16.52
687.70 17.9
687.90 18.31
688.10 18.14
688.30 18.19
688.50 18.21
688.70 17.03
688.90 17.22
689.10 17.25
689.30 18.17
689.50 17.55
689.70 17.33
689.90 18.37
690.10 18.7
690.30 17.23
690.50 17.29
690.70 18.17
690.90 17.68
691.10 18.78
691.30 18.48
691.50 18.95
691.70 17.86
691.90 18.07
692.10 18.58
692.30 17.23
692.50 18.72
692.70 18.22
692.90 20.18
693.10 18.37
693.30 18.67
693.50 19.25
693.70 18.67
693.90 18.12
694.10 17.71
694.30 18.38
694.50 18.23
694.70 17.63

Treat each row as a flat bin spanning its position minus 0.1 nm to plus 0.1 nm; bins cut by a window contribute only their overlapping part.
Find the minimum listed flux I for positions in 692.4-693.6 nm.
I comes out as 18.22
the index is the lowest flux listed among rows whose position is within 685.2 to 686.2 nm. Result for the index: 17.49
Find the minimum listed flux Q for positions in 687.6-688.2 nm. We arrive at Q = 17.9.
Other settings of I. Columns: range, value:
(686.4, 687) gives 17.97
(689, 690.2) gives 17.25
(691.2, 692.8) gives 17.23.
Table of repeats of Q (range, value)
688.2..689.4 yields 17.03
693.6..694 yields 18.12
